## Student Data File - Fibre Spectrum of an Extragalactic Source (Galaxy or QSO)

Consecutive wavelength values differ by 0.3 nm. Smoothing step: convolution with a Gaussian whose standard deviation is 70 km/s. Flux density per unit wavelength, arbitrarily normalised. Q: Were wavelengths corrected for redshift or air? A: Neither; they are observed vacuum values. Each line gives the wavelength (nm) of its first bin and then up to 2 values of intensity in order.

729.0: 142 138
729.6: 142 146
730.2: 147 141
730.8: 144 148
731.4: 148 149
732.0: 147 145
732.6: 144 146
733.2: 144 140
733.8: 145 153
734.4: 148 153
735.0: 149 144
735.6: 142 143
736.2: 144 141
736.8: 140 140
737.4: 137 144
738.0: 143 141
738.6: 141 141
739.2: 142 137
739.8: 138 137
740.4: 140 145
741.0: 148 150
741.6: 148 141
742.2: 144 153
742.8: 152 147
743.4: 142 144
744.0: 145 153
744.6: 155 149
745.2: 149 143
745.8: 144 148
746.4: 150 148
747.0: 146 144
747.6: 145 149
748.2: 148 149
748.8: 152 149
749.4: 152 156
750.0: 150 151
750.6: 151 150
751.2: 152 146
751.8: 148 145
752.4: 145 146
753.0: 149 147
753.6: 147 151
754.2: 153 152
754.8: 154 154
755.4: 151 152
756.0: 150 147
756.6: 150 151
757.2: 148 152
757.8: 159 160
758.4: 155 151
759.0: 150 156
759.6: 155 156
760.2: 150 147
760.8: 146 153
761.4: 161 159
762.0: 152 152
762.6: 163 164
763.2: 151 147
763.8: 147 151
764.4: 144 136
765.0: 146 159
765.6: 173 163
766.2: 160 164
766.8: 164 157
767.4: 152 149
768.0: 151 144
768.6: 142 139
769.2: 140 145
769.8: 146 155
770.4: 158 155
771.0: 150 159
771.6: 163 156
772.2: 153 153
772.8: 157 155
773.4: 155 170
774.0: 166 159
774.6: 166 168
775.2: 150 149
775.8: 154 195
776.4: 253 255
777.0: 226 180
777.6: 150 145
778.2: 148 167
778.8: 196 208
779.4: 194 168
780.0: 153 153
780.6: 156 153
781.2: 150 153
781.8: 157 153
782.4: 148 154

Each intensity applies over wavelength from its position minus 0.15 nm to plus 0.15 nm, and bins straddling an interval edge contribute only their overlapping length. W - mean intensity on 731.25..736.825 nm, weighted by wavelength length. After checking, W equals 146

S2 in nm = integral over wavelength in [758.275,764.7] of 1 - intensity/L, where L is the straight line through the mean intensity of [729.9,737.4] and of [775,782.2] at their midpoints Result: 0.41 nm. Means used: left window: 145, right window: 174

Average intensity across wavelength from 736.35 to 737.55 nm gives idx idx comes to 140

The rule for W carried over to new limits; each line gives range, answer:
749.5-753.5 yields 149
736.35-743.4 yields 143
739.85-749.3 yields 147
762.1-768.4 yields 154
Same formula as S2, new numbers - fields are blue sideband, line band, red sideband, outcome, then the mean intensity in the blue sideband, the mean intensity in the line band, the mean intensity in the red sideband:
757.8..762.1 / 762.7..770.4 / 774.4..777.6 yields 0.720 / 154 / 152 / 187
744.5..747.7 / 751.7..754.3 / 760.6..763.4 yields 0.052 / 147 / 148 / 155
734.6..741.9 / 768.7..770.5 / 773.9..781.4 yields 0.227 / 143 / 147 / 174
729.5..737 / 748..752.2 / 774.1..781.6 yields 0.166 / 145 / 150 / 174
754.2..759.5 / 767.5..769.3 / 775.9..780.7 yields 0.266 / 153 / 144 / 184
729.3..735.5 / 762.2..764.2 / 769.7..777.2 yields 0.119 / 146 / 154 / 169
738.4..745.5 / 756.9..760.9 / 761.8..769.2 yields -0.056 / 145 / 153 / 153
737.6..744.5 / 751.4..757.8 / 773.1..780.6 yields 0.260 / 144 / 150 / 175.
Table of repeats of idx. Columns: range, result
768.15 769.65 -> 142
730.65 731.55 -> 147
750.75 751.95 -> 149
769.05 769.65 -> 142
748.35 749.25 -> 150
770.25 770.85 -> 156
